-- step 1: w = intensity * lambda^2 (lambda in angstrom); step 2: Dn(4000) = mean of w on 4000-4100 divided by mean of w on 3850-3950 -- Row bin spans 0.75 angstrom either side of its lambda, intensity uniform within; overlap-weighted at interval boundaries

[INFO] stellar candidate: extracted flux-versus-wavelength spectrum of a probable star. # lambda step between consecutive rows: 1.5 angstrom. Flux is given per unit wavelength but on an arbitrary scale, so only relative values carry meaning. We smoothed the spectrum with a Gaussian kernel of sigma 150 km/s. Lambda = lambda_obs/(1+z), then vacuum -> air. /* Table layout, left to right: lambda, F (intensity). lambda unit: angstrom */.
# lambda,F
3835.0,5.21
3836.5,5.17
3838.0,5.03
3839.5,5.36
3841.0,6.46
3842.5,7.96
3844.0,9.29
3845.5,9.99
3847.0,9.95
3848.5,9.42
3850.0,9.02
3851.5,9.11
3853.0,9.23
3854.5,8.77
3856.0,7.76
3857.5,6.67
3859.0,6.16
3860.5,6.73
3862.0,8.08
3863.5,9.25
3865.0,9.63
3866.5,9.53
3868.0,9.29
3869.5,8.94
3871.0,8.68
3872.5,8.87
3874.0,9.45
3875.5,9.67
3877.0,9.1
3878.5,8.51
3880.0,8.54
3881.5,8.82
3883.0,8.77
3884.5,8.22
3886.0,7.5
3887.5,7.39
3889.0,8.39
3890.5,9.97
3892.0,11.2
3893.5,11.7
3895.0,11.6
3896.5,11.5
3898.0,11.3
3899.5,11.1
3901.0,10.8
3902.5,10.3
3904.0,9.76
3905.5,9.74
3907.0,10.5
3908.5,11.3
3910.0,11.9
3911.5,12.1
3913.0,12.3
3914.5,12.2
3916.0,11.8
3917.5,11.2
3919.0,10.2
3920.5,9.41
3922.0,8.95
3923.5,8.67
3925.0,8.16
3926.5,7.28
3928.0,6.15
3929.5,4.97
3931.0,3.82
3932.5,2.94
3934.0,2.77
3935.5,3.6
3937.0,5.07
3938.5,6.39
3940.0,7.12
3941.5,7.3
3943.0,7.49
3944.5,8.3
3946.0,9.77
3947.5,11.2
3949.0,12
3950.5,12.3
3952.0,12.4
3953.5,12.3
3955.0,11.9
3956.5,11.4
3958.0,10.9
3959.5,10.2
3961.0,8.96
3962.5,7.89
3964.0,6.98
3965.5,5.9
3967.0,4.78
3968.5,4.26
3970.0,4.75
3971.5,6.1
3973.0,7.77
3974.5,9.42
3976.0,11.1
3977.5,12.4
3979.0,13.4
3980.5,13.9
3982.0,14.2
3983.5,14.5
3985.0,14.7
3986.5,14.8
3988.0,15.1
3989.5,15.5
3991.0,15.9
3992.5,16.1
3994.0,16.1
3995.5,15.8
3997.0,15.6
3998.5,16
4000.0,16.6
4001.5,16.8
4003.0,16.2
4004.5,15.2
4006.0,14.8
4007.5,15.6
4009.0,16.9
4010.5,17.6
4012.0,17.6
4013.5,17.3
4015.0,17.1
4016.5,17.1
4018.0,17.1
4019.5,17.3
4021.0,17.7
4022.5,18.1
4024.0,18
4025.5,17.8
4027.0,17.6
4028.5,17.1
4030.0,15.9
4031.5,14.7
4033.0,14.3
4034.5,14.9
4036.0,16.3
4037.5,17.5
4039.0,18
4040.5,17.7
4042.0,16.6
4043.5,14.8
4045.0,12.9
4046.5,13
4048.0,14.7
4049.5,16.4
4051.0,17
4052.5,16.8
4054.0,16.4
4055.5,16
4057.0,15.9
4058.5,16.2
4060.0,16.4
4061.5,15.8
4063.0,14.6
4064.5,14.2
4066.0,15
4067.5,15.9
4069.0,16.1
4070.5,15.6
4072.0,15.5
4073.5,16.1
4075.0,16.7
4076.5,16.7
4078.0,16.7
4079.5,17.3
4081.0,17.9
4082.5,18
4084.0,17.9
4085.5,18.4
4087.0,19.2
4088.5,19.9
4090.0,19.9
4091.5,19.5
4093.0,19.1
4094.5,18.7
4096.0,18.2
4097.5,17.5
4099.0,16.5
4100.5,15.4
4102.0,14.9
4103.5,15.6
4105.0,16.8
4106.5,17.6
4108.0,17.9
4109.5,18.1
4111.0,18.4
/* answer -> 2.0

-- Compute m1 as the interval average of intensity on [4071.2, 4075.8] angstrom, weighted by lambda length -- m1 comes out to 16.1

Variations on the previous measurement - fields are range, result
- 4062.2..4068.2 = 14.9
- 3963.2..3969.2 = 5.51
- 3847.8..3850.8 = 9.21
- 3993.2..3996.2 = 16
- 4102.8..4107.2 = 16.7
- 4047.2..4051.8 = 16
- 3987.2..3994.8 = 15.7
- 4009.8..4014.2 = 17.5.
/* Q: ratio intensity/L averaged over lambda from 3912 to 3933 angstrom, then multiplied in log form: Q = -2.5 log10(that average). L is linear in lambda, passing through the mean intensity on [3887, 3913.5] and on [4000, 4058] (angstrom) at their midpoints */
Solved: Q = 0.33 mag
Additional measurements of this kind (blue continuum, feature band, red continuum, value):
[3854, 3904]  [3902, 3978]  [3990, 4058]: 0.346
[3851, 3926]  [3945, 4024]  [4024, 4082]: 0.024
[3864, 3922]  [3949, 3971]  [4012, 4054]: 0.399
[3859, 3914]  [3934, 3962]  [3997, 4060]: 0.350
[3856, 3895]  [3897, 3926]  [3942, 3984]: -0.151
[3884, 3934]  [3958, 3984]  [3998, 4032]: 0.443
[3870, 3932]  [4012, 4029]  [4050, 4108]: -0.205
